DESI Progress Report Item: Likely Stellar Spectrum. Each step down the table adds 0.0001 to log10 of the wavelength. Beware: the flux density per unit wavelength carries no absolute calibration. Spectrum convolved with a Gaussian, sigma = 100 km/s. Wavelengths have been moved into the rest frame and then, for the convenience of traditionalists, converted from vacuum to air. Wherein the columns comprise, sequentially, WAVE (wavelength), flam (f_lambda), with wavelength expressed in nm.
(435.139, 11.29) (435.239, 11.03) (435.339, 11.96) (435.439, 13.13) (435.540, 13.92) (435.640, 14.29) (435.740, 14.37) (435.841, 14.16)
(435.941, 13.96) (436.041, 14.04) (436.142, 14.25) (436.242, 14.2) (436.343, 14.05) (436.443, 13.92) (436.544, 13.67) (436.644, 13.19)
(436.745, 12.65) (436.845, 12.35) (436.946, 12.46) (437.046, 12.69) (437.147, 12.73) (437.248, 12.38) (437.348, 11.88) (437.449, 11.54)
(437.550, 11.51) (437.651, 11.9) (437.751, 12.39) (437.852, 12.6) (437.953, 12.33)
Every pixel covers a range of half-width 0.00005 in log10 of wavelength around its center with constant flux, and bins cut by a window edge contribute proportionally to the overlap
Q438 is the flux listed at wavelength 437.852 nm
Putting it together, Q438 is 12.6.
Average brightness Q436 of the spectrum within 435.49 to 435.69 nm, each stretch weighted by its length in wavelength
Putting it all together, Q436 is 14.1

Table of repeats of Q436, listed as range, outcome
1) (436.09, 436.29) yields 14.2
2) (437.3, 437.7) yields 11.7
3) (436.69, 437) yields 12.5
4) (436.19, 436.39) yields 14.1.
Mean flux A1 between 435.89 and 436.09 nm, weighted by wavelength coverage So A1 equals 14.1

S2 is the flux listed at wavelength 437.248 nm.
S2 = 12.38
